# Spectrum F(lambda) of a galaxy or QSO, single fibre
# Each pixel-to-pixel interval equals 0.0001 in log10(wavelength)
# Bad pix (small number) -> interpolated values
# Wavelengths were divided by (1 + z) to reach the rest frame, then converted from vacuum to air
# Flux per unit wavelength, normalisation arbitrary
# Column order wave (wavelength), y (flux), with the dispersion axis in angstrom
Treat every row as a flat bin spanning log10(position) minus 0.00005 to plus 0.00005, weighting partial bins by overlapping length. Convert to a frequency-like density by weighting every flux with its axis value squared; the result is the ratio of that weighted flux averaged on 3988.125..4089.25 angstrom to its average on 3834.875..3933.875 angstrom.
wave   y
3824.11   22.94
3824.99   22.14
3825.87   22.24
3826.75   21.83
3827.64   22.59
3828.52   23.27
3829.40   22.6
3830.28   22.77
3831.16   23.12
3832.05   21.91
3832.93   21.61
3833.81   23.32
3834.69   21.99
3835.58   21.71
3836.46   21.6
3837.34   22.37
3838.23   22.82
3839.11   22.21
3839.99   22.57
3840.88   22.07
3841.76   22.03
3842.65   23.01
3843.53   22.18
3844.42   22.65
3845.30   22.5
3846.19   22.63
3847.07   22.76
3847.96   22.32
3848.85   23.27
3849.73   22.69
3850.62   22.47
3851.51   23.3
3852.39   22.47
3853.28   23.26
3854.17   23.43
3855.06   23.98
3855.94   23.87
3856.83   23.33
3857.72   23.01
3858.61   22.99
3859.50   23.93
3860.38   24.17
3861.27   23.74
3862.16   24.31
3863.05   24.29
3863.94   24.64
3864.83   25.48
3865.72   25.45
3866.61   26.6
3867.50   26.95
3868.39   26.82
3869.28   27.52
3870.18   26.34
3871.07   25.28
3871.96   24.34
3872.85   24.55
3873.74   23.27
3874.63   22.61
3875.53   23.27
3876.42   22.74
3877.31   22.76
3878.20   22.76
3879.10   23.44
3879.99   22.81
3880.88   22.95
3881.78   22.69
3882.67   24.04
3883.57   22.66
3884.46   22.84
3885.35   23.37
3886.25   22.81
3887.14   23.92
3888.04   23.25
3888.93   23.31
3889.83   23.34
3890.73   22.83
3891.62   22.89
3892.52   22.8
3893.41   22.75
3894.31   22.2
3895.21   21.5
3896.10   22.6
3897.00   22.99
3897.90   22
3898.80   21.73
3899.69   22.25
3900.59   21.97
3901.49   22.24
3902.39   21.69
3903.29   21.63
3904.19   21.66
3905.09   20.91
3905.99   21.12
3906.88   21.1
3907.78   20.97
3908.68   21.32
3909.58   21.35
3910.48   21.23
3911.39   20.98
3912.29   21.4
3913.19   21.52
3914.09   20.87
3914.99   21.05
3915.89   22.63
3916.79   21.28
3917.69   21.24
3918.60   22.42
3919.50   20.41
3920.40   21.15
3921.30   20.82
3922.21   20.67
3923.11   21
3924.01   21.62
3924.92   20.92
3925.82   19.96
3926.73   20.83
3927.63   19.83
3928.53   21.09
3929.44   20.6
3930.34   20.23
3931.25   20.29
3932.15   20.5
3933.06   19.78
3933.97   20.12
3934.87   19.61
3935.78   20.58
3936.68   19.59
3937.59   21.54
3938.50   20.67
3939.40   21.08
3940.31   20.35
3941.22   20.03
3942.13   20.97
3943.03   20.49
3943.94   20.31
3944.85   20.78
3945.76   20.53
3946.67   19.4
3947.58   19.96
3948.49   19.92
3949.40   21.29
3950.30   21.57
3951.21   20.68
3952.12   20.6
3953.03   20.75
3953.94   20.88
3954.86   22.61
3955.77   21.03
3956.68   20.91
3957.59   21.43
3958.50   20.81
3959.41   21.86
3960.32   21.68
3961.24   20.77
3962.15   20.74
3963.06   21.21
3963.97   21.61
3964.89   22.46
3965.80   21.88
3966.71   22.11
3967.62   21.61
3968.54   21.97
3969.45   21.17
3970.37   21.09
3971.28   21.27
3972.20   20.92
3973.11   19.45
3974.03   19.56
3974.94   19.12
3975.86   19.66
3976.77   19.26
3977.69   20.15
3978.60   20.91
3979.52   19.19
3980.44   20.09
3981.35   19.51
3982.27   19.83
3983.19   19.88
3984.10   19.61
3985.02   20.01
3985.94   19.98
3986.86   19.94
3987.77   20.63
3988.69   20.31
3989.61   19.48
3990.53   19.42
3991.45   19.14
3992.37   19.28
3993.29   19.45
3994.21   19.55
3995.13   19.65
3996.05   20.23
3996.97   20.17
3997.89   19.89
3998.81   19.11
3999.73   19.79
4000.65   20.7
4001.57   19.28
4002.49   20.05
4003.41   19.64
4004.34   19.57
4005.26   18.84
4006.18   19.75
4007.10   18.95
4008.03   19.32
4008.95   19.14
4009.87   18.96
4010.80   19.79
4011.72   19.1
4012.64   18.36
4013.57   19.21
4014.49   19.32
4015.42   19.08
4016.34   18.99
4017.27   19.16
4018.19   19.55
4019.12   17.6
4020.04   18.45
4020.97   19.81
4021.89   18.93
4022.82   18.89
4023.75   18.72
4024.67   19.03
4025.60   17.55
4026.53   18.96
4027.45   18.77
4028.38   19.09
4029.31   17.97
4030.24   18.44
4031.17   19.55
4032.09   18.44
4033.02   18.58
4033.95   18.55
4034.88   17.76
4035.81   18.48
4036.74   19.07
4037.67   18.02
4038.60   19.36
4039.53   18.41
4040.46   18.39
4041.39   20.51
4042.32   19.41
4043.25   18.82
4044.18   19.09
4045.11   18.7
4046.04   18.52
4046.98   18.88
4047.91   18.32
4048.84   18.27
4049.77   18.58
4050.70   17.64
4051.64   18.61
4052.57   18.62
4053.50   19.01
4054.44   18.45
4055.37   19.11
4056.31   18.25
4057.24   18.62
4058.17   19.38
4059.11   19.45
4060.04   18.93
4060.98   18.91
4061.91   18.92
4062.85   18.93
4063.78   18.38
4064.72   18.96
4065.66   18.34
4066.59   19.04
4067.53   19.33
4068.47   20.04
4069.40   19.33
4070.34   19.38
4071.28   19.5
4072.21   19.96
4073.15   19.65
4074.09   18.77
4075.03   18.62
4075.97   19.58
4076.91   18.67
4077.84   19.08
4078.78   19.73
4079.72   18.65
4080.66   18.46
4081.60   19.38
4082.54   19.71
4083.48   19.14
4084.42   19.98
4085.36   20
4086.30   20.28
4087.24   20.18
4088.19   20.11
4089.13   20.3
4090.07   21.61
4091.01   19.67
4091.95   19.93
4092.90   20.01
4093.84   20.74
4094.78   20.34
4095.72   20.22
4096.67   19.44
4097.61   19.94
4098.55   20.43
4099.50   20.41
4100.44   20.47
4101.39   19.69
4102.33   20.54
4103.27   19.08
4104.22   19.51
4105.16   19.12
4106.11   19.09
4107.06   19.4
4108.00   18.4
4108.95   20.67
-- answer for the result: 0.9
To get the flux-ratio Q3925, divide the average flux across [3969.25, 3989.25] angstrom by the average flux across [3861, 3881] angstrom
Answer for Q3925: 0.8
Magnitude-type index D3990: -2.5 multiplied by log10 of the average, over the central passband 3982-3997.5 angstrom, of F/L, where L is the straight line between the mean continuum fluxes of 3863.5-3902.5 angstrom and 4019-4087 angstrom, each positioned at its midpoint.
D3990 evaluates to 0.05 mag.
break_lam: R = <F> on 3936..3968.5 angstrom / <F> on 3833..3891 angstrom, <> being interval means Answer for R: 0.9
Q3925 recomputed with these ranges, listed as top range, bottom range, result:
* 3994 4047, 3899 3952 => 0.91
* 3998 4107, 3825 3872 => 0.82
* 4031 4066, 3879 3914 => 0.84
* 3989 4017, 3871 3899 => 0.84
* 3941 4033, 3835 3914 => 0.87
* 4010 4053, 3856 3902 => 0.80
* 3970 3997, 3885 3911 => 0.90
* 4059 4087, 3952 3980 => 0.92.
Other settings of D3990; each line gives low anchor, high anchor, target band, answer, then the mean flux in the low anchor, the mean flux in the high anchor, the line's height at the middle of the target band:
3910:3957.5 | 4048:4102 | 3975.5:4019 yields 0.032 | 20.8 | 19.4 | 20.2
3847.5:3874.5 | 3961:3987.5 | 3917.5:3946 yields 0.067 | 24.2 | 20.5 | 21.9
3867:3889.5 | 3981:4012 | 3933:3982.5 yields 0.018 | 23.9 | 19.6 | 21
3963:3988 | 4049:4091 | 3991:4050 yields 0.047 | 20.5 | 19.2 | 19.9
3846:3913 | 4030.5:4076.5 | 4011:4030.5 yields 0.048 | 23.1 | 18.9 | 19.7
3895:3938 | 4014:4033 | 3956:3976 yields -0.054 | 21.1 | 18.8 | 20.1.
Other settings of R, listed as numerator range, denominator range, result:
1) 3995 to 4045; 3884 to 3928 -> 0.88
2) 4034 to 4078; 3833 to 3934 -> 0.84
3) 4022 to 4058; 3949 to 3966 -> 0.88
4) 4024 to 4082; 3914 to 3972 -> 0.90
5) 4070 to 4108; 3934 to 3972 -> 0.94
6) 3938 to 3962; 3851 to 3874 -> 0.85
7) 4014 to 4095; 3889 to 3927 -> 0.88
